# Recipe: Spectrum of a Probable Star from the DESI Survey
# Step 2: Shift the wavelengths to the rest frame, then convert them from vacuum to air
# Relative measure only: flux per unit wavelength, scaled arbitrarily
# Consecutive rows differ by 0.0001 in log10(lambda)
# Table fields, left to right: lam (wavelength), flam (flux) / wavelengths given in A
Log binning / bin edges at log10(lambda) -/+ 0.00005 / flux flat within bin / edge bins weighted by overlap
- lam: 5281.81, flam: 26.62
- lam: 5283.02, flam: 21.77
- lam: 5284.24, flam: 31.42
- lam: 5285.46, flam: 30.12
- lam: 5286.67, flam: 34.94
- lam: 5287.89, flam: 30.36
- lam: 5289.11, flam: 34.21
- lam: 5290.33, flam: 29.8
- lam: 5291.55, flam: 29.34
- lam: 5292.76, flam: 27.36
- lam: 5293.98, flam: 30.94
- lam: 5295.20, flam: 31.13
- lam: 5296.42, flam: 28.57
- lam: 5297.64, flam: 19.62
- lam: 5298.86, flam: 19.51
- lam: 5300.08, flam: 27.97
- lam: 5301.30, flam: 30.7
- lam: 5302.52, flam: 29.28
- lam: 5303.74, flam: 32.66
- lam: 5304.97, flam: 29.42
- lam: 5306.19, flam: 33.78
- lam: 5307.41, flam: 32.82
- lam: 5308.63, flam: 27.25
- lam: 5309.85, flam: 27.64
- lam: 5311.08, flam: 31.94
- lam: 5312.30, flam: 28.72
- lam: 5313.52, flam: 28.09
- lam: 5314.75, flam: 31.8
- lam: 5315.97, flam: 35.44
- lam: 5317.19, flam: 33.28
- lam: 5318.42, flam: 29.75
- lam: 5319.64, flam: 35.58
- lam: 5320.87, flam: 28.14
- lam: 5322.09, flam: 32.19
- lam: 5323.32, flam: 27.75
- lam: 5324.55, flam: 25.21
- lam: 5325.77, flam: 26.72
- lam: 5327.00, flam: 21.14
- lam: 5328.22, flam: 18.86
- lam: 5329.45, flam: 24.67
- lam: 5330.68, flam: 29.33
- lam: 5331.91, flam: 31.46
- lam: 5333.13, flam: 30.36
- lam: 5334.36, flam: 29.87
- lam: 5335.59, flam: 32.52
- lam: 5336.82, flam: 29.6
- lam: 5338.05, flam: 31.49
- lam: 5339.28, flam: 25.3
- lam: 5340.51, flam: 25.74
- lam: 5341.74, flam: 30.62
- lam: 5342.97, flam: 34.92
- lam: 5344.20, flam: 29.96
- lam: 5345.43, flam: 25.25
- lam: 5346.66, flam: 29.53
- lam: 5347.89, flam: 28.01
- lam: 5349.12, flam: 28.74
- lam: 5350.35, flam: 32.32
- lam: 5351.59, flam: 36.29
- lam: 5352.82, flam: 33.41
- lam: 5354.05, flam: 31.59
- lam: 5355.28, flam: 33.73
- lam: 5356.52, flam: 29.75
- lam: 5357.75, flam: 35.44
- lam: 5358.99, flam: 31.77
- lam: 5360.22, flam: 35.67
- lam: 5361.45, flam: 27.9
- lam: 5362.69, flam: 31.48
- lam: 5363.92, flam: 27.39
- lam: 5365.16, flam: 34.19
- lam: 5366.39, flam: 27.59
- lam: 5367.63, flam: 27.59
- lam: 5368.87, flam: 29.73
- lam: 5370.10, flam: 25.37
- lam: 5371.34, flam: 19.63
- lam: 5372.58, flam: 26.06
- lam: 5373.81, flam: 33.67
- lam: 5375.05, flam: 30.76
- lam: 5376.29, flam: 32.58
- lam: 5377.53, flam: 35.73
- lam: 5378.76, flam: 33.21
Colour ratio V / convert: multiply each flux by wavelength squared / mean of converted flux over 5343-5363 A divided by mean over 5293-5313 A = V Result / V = 1.11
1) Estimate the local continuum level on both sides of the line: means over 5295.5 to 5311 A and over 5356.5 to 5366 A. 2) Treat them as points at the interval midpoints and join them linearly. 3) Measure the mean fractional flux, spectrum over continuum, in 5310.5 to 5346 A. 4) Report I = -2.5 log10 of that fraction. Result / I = 0.025 mag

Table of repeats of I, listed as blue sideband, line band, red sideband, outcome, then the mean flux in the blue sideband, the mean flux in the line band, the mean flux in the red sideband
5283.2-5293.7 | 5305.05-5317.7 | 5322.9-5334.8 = -0.10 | 30.6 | 31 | 26.5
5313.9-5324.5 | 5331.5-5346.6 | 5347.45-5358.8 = 0.07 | 31.3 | 29.7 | 32.2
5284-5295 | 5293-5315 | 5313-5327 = 0.06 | 30.9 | 28.9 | 30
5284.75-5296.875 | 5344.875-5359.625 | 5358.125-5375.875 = -0.06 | 30.7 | 31.4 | 29.3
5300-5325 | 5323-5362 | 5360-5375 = 0.00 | 30.5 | 29.6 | 28.7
